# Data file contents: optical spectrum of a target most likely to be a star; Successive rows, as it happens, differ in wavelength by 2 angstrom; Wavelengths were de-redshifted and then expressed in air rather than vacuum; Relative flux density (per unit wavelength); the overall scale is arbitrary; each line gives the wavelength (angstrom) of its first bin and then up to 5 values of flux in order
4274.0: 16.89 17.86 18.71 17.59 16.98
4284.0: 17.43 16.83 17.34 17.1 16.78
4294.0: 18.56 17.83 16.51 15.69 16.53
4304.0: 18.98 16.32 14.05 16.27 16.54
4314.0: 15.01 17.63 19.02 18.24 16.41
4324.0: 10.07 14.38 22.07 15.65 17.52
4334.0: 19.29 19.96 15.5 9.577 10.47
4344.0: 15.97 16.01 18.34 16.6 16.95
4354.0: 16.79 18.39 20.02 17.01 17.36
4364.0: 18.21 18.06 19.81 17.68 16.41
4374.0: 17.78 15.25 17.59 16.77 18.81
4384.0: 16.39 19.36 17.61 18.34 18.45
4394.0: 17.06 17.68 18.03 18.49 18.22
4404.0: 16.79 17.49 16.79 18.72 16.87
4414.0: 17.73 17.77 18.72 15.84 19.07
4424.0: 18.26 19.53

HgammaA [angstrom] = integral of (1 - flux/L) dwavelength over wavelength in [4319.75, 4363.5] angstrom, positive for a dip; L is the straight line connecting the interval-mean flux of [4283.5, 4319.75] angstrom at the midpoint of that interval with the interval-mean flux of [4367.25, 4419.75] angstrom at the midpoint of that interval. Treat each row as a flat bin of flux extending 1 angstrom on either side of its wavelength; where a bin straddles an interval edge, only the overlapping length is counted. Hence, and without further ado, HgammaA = 2.0 angstrom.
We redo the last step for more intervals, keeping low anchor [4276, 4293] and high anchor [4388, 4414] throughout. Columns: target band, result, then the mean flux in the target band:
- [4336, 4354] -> 2.31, 15.3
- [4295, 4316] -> 1.21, 16.4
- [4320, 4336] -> 0.64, 16.8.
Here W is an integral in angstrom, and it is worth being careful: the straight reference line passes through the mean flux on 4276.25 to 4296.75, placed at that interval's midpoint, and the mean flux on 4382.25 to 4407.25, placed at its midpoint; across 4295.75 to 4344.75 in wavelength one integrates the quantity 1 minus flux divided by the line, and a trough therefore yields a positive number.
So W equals 4.0 angstrom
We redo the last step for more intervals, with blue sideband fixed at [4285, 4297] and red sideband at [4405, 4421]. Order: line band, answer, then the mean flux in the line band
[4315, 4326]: 0.8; 16.1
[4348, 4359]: -0.2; 17.8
